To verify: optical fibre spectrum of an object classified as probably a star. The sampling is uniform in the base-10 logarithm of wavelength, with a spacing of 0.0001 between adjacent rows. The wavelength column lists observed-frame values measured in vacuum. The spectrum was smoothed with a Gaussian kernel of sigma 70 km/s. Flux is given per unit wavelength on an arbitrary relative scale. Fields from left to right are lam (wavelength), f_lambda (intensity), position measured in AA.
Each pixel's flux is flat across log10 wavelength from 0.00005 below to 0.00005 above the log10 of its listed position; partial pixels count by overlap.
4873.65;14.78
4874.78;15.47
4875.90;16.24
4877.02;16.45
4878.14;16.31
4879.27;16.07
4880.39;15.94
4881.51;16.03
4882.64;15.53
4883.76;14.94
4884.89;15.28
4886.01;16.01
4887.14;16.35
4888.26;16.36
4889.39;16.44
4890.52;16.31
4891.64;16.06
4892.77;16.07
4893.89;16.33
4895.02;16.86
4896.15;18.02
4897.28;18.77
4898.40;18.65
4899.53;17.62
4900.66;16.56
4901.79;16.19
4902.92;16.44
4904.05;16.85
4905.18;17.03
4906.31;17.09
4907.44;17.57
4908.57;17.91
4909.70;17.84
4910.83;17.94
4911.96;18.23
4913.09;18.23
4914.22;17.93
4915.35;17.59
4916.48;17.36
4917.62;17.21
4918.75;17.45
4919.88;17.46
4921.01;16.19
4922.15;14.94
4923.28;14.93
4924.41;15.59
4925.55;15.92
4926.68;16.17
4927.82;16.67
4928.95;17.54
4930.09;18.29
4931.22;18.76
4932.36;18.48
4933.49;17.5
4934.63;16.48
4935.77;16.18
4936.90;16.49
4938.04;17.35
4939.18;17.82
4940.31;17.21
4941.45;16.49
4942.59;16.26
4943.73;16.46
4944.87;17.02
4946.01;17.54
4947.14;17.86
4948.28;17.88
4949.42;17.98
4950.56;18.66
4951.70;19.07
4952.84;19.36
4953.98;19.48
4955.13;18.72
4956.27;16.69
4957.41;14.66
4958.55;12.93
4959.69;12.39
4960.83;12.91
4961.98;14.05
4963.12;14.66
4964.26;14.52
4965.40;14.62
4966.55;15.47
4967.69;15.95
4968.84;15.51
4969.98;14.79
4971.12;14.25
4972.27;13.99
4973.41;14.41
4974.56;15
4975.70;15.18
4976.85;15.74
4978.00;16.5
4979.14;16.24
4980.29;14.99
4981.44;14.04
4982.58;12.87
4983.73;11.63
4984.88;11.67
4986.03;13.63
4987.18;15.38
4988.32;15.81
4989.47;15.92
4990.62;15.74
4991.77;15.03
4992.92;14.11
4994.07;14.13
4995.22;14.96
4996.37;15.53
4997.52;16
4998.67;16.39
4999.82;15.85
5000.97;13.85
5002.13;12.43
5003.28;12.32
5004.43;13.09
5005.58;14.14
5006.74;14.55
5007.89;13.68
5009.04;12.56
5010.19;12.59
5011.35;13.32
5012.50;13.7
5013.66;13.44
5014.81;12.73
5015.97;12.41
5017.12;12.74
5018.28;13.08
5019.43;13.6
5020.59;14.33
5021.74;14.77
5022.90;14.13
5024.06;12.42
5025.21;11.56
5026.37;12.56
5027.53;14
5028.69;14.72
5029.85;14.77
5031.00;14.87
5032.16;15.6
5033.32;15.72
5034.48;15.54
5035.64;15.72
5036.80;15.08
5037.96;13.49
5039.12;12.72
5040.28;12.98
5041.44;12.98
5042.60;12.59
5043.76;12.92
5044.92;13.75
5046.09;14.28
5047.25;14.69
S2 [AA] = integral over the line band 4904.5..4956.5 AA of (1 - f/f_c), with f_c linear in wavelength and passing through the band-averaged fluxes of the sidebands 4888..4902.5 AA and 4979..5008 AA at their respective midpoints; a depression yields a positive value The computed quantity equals -4.4 AA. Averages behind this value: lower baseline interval 16.9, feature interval 17.4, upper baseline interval 14.4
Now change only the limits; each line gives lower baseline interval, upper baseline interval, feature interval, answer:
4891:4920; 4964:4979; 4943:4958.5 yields -1.76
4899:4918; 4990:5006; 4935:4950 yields -0.74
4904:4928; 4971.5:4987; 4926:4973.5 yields -2.57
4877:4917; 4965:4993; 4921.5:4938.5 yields -0.78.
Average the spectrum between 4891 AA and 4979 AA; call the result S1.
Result 16.6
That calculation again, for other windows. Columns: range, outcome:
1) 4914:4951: 17.1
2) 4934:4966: 16.5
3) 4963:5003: 14.7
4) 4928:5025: 15.2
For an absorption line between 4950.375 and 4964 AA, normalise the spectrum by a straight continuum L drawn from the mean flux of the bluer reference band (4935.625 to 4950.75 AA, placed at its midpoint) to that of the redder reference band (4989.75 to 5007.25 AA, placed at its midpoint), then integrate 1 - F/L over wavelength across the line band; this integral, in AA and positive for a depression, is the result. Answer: 0.5 AA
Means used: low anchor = 17.2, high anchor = 14.6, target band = 16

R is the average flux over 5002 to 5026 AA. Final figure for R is 13.2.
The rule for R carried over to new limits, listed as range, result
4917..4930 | 16.4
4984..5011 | 14.3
